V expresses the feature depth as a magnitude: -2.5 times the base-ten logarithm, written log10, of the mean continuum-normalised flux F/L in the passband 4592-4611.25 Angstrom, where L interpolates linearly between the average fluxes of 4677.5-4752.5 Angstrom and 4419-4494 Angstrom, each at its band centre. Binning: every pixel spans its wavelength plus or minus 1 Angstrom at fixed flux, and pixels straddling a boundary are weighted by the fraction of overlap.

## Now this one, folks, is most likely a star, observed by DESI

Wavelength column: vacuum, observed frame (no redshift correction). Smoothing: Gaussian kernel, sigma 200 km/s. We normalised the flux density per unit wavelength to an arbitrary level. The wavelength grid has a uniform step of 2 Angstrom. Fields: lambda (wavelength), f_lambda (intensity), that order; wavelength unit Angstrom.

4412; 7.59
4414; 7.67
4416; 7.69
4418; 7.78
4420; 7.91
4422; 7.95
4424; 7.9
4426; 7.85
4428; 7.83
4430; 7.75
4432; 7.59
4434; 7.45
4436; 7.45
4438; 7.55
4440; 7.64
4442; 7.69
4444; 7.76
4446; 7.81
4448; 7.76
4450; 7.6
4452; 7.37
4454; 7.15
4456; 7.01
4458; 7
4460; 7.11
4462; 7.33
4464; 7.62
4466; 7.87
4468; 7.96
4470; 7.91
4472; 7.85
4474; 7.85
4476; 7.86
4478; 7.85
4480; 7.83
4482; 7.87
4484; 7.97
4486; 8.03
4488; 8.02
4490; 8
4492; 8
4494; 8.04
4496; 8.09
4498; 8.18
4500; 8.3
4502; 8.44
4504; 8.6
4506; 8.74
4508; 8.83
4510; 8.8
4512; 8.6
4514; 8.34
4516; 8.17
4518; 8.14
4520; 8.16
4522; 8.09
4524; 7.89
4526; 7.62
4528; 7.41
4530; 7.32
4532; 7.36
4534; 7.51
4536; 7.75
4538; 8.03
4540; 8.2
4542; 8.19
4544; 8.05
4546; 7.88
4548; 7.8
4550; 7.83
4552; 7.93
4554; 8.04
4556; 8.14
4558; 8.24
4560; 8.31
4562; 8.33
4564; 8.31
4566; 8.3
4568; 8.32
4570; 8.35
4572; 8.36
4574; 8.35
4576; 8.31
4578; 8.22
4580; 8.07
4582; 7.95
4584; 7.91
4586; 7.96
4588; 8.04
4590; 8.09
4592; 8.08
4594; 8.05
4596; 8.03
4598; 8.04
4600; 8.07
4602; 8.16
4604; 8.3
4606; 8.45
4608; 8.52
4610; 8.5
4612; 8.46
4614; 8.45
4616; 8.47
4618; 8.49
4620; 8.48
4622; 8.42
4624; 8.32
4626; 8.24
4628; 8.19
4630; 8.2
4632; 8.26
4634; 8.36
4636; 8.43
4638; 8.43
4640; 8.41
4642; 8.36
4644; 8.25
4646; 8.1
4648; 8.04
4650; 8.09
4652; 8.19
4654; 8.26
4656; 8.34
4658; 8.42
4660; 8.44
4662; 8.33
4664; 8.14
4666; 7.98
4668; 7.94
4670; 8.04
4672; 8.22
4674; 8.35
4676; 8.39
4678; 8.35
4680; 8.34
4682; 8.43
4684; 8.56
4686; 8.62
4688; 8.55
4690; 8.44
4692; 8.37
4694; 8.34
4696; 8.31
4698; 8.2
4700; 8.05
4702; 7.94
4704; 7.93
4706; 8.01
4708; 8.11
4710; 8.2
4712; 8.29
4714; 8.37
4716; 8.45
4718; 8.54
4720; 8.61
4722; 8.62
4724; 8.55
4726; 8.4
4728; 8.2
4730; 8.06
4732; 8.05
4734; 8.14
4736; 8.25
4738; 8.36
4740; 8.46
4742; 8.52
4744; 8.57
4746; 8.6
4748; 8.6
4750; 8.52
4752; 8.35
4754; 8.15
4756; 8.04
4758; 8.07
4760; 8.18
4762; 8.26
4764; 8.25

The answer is -0.02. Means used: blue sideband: 7.71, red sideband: 8.35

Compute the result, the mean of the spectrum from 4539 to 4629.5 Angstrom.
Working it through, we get 8.2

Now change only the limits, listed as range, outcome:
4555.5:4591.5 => 8.2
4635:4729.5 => 8.3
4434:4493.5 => 7.68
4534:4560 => 8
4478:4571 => 8.09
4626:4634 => 8.24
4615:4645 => 8.35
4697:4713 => 8.09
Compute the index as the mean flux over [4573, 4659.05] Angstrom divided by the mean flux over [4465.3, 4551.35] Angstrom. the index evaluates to 1.03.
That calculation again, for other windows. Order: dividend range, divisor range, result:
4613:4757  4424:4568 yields 1.05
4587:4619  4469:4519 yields 1.01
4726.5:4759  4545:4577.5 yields 1.02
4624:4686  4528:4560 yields 1.05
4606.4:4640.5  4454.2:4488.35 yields 1.09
